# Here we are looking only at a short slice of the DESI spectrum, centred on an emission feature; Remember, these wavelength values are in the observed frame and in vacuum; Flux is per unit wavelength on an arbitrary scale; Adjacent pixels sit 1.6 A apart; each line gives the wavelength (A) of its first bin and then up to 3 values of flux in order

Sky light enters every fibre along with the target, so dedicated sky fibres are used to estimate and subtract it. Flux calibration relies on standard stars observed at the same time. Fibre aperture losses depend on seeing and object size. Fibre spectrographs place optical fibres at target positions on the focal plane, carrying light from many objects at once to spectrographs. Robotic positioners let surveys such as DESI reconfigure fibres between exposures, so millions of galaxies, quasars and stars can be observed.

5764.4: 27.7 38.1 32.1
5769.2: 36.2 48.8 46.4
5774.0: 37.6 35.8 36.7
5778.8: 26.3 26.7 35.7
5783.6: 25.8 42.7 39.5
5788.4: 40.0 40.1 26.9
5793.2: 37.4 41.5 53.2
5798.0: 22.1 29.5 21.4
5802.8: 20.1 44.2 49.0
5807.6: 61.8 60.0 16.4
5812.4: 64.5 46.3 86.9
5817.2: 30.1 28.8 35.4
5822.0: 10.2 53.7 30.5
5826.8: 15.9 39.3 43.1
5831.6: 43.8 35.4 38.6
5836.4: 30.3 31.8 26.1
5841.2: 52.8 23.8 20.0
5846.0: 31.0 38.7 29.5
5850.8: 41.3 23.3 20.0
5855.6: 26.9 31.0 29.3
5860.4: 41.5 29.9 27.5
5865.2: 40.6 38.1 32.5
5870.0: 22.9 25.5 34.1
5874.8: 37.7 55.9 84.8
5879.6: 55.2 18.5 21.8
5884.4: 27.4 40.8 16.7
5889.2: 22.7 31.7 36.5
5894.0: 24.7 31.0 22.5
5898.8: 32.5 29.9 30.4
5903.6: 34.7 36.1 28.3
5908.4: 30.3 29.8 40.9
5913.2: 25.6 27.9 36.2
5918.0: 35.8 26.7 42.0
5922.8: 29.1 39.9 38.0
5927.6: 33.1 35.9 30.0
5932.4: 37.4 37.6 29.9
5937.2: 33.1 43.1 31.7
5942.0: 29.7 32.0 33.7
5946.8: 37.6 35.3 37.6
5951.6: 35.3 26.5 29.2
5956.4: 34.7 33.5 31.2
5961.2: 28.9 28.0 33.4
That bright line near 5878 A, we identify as H-beta 4861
